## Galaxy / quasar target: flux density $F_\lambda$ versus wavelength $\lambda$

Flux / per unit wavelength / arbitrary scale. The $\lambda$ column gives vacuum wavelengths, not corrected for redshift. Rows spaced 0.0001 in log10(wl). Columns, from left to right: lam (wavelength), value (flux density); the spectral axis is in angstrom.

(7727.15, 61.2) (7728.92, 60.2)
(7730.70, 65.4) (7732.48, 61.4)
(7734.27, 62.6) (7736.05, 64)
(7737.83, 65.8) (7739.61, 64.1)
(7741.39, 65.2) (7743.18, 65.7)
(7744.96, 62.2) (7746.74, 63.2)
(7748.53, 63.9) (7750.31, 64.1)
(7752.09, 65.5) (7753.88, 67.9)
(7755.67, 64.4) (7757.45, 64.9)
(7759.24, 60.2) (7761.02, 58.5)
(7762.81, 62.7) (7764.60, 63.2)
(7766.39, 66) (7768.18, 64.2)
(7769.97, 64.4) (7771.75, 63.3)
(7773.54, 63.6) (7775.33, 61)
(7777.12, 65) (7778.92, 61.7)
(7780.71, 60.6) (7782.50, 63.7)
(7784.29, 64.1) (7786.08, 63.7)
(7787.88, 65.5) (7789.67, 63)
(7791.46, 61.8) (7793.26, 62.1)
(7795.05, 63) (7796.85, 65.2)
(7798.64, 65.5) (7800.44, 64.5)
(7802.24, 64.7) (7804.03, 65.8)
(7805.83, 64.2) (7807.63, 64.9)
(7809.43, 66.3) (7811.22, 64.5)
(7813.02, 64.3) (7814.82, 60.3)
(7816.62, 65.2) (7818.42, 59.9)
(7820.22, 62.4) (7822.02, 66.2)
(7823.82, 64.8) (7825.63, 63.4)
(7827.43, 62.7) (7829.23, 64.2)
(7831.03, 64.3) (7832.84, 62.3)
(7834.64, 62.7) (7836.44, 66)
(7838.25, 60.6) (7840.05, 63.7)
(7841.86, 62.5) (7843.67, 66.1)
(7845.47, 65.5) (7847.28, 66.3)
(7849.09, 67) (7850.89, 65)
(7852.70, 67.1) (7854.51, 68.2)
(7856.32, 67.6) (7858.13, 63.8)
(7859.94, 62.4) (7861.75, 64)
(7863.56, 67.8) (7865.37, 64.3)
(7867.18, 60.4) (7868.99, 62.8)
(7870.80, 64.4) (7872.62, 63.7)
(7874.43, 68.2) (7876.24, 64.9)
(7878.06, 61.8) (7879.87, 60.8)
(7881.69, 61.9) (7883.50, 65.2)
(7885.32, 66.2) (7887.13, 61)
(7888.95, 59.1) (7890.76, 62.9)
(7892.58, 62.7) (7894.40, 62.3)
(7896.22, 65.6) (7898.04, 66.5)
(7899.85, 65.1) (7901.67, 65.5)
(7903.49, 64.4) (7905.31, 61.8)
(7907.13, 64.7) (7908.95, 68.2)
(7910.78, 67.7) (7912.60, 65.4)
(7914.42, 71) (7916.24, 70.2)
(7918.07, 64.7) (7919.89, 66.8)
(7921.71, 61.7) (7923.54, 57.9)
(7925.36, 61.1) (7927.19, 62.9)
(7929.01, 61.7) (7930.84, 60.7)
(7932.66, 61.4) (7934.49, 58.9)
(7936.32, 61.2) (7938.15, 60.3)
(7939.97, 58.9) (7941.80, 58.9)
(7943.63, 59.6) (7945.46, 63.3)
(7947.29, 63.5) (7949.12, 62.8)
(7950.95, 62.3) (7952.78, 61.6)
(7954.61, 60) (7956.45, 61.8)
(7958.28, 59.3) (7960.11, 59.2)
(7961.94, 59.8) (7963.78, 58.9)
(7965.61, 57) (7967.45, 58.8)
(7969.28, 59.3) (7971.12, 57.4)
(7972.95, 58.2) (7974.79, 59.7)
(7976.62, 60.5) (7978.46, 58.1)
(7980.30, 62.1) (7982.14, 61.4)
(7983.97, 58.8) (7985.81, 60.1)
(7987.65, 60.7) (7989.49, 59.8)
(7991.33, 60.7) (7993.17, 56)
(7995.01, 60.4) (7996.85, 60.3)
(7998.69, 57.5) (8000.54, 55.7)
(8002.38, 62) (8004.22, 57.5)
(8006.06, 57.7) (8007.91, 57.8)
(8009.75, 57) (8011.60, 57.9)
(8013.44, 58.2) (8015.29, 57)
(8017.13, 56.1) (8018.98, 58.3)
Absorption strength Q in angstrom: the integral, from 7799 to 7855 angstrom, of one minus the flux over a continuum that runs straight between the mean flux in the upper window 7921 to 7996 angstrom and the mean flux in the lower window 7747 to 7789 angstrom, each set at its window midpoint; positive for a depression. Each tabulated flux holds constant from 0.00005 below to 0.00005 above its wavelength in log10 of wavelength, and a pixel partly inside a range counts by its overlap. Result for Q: -1.7 angstrom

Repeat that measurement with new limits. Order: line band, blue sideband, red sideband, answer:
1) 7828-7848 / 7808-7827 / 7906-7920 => 0.2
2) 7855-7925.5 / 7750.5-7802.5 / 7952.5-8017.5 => -3.8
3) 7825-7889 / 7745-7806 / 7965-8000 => -2.3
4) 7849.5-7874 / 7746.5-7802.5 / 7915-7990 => -1.0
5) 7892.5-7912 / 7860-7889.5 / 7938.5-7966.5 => -0.8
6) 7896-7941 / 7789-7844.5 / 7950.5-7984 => -2.0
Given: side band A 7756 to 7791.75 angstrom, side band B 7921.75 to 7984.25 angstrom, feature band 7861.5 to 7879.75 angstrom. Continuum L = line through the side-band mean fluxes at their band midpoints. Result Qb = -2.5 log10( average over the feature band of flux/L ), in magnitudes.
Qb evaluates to -0.04 mag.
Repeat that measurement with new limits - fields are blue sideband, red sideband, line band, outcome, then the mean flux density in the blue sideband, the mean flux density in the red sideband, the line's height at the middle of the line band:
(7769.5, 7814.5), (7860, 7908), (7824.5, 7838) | 0.00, 63.8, 63.8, 63.8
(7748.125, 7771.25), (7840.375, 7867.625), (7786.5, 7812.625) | 0.00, 63.9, 65.2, 64.4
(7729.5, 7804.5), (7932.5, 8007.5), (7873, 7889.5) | -0.03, 63.7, 59.8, 61.5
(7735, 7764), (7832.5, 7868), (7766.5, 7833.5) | 0.01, 63.9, 64.7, 64.3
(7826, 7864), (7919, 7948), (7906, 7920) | -0.09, 64.7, 61.2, 62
